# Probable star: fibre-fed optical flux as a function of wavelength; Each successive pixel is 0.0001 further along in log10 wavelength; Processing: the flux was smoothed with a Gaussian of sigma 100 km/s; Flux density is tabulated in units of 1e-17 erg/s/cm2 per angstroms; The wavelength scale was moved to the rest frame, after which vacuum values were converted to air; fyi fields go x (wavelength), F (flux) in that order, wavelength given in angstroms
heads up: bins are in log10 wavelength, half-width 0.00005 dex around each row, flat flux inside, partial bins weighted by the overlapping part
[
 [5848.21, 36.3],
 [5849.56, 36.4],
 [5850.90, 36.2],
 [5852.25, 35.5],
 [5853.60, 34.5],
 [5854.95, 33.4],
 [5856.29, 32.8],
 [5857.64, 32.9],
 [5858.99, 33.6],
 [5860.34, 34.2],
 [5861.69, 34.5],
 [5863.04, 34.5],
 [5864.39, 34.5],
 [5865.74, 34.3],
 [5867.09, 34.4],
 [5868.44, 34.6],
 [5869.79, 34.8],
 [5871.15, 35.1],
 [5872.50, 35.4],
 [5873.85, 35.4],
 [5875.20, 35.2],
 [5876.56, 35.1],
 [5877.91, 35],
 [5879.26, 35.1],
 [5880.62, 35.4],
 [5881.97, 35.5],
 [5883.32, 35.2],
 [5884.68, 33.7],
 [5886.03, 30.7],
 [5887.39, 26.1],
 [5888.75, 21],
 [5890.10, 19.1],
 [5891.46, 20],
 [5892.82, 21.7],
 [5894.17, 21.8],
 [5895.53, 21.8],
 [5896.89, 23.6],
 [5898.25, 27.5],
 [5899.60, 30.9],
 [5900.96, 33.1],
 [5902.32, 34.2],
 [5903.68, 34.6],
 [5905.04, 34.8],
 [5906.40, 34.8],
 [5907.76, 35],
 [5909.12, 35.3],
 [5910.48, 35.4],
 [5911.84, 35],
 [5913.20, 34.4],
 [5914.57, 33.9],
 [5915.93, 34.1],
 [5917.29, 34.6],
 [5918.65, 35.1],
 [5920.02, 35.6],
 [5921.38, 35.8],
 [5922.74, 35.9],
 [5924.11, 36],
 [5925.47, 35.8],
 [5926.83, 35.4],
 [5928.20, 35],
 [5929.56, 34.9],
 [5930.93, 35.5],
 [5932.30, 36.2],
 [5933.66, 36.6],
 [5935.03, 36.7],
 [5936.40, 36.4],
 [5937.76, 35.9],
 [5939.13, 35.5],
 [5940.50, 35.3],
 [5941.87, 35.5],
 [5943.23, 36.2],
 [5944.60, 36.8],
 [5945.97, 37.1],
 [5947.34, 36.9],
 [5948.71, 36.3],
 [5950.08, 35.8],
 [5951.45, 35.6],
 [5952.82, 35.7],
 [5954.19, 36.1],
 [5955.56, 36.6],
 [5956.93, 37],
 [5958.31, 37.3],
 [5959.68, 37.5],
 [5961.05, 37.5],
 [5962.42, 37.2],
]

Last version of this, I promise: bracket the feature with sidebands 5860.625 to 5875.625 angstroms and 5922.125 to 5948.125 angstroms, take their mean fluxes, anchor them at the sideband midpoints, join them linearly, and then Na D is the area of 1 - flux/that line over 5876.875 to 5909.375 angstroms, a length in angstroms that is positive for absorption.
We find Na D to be 5.0 angstroms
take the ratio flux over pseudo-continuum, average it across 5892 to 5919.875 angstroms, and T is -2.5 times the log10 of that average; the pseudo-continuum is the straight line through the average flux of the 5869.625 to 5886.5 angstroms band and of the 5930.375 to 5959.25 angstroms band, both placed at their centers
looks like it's 0.124 mag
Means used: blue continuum 34.8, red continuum 36.3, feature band 31.6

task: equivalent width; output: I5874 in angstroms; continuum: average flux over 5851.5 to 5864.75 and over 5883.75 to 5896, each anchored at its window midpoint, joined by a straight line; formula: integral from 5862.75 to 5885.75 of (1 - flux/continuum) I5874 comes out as -4.7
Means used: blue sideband 34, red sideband 24.2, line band 34.8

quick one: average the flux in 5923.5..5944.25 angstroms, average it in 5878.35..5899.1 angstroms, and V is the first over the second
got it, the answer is 1.31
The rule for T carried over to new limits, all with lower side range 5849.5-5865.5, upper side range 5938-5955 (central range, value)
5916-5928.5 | 0.01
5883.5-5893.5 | 0.36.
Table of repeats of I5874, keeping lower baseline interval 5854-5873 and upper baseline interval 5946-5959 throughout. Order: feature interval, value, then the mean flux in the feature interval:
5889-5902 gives 3.9 angstroms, 24.6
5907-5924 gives 0.2 angstroms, 35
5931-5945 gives 0.0 angstroms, 36.1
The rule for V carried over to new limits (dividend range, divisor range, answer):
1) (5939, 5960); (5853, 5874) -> 1.06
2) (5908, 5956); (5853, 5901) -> 1.14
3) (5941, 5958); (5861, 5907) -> 1.16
